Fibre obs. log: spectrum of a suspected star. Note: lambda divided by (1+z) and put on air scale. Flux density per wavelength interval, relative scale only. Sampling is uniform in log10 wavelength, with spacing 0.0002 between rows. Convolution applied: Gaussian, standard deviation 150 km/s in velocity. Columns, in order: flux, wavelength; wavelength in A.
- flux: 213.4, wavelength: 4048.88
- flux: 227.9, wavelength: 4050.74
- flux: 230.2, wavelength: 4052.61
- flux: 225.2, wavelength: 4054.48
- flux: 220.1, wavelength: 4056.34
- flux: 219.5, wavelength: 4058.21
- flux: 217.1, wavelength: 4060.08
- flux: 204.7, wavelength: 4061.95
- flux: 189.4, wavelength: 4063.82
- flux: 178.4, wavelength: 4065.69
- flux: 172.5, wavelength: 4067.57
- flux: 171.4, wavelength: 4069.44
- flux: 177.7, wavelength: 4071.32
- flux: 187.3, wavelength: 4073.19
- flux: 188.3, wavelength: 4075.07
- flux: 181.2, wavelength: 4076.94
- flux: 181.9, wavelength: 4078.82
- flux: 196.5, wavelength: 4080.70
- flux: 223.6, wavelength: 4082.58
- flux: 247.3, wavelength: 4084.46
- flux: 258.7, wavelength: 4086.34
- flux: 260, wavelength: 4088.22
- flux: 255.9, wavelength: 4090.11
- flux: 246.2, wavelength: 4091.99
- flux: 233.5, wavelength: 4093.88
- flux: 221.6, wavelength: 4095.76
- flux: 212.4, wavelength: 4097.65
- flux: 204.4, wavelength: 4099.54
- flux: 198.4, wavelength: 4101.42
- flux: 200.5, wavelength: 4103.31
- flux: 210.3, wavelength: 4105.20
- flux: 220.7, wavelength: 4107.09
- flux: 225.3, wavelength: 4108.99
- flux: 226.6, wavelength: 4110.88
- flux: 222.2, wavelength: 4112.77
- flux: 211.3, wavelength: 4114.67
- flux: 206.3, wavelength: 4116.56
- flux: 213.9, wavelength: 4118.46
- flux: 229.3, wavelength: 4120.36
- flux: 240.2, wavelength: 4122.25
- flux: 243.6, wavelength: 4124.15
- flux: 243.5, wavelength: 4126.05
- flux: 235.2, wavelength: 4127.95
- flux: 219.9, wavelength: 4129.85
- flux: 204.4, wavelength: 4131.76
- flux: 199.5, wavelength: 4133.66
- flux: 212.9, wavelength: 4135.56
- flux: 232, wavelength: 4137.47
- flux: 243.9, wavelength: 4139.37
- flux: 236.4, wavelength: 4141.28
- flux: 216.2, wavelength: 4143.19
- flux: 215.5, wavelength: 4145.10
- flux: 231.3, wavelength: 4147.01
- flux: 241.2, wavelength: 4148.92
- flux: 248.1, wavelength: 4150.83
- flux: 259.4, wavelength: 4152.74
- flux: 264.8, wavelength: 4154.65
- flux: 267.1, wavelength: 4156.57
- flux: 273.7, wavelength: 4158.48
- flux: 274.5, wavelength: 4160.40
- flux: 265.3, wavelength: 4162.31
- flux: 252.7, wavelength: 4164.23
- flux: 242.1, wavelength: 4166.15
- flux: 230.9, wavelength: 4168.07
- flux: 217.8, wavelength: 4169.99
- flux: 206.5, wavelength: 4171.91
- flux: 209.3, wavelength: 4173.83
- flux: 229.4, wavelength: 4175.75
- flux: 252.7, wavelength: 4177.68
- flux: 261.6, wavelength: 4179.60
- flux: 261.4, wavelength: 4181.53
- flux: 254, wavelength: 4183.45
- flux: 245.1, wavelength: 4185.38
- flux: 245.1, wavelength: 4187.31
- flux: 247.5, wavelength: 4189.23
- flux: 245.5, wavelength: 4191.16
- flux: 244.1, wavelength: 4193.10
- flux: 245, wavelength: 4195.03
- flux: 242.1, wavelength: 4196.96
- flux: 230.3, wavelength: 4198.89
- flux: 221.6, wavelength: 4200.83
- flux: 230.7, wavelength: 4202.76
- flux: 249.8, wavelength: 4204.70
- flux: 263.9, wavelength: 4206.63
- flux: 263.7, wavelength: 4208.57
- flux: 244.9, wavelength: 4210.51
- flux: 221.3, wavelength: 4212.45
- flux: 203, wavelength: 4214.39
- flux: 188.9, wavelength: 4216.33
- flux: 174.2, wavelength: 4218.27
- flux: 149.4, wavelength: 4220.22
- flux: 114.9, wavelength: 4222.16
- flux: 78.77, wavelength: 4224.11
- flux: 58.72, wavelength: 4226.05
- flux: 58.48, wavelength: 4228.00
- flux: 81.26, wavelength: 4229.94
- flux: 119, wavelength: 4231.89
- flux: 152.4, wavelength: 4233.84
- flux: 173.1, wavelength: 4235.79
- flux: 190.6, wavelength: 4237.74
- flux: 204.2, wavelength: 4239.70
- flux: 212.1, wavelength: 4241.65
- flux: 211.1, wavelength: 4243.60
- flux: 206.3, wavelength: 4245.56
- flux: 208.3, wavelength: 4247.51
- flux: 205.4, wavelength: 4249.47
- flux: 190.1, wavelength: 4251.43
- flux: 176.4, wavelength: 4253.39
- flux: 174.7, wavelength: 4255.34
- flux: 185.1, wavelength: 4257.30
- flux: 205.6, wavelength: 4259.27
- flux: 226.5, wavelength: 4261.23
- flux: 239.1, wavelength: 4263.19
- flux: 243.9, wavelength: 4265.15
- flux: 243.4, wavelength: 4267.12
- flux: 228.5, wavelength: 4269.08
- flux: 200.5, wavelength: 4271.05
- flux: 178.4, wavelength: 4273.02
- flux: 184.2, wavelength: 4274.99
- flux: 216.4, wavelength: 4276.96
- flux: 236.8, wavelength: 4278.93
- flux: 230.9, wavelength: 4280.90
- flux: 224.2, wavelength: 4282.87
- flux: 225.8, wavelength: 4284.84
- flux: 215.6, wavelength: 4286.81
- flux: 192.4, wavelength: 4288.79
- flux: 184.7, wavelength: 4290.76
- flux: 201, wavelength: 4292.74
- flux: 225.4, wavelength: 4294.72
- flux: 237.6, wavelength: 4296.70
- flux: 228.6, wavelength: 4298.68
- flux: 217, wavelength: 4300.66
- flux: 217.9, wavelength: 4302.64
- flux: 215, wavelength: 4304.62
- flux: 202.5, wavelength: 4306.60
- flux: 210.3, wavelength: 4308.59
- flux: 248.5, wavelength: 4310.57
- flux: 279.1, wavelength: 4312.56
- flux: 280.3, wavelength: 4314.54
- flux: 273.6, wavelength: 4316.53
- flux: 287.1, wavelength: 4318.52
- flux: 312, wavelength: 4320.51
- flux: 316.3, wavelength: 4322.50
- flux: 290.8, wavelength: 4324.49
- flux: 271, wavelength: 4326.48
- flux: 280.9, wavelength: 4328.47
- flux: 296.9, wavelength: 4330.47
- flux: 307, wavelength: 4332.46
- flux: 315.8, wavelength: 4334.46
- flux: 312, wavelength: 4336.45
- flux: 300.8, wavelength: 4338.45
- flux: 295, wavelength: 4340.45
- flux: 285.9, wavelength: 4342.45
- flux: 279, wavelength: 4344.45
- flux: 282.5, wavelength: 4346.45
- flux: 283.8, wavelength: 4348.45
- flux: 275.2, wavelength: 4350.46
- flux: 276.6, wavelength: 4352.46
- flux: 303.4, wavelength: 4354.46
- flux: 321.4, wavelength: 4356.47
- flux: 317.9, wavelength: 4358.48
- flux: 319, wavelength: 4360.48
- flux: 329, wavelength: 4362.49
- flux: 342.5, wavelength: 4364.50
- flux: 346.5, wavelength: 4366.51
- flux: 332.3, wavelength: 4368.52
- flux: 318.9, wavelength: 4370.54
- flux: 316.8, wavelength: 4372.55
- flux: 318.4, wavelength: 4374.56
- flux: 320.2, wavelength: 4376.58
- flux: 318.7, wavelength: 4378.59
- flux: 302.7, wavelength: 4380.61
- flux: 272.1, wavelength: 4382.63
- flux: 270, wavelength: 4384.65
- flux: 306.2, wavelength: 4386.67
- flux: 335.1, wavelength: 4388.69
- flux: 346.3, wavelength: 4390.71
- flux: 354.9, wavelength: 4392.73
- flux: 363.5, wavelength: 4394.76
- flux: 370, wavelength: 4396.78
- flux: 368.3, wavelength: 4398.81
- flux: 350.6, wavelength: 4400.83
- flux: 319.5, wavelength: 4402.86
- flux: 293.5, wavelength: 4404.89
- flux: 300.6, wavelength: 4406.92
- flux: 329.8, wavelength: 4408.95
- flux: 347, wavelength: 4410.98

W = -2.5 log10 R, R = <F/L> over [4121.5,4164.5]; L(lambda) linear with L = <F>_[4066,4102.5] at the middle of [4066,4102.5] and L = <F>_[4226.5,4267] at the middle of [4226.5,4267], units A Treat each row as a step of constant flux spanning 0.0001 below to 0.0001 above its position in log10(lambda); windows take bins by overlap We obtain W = -0.19 mag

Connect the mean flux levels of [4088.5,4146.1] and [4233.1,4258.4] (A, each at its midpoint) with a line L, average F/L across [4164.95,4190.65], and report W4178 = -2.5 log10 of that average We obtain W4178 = -0.15 mag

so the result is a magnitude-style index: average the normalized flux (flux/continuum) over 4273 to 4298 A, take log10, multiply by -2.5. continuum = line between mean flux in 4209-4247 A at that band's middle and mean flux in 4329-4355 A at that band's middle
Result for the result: 0.07 mag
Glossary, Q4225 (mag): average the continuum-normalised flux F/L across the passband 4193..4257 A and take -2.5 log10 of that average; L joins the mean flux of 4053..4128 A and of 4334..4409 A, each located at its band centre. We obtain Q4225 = 0.37 mag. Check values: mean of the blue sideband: 215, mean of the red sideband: 316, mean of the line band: 187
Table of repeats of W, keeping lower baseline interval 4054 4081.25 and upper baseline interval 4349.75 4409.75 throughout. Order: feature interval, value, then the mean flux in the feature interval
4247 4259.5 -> 0.38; 191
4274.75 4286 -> 0.25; 222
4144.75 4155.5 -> -0.08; 245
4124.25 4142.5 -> -0.03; 226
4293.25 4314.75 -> 0.25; 231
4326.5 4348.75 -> 0.04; 294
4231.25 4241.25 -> 0.46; 172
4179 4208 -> 0.00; 246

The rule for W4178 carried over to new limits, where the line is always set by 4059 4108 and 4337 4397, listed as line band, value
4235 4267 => 0.30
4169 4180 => 0.07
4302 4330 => 0.12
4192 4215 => 0.06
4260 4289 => 0.26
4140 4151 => 0.01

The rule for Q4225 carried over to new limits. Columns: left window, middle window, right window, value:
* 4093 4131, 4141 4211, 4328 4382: -0.003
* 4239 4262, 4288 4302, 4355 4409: 0.143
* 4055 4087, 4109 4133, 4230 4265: -0.136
